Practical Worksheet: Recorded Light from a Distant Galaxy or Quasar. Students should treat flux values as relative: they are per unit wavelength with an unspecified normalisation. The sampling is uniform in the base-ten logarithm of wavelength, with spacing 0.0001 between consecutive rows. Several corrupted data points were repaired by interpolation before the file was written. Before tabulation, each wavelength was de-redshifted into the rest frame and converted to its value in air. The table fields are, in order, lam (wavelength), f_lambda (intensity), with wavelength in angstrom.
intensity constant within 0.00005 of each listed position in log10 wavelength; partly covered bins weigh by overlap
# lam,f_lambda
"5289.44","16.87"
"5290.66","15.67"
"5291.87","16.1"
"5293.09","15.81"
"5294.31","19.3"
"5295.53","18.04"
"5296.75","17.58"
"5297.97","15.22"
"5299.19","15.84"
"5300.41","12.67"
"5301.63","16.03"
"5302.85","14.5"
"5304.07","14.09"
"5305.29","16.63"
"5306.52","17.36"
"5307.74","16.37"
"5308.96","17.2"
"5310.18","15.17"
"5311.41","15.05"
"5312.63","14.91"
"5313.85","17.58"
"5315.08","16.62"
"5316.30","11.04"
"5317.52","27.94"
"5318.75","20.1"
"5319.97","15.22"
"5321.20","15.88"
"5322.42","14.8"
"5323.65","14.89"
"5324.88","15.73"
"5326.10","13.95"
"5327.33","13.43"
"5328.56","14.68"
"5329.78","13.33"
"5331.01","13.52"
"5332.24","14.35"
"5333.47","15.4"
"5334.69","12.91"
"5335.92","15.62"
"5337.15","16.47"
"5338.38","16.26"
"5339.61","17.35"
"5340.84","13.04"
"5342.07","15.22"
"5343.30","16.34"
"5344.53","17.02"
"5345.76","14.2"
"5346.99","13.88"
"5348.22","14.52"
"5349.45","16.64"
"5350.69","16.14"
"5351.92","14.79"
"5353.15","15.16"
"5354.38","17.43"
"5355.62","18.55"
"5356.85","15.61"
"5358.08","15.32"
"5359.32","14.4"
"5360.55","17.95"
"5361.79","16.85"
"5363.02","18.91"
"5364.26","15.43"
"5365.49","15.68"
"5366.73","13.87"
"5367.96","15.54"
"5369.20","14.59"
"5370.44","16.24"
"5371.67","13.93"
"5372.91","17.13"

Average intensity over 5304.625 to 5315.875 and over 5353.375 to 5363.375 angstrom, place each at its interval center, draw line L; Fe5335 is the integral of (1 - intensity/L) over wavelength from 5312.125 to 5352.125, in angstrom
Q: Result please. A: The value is 2.1 angstrom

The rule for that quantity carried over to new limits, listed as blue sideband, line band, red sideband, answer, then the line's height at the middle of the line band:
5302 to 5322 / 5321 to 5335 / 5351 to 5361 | 1.7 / 16.4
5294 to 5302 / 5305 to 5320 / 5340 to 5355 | -1.0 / 16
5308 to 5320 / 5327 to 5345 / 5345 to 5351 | 0.9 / 15.8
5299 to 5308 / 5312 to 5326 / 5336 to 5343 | -1.1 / 15.5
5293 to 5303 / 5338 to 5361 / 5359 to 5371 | 0.4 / 16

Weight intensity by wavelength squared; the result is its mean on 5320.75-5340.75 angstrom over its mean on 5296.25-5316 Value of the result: 1.0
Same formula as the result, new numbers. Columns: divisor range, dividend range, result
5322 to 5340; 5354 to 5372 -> 1.10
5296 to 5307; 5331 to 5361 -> 1.02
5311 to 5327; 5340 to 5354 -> 0.94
